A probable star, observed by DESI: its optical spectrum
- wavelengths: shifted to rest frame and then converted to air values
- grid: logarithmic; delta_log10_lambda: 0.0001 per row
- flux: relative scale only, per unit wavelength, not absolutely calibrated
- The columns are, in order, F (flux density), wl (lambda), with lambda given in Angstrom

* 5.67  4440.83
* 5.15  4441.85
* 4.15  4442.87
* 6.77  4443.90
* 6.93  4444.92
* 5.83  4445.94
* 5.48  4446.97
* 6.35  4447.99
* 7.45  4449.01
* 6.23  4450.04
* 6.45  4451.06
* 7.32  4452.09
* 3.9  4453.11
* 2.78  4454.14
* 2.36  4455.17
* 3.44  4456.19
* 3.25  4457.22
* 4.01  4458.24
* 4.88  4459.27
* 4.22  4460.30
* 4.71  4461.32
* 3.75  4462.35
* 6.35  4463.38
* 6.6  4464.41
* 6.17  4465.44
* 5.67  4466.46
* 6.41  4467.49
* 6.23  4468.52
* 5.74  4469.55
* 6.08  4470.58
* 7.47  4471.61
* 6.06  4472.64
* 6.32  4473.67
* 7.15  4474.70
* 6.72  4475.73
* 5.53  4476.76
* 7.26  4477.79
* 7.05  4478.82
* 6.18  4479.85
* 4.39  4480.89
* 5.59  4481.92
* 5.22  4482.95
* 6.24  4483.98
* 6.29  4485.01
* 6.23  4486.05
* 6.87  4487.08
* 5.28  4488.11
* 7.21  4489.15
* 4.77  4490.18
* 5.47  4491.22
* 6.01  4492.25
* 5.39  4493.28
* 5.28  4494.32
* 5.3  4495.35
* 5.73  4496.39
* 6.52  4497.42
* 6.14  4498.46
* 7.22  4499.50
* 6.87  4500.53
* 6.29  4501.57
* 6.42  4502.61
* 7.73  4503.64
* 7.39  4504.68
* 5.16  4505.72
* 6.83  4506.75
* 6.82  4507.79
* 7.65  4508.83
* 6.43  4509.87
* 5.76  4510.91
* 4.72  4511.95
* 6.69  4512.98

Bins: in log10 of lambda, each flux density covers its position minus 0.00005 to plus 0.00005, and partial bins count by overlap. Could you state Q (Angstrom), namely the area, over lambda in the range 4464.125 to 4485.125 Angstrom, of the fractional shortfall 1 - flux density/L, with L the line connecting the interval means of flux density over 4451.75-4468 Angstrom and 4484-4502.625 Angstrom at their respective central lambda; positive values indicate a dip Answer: -3.6 Angstrom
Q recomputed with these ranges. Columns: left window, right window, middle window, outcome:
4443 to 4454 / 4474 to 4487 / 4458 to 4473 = 1.19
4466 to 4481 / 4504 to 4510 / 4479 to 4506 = 2.09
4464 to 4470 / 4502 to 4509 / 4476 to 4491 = 0.97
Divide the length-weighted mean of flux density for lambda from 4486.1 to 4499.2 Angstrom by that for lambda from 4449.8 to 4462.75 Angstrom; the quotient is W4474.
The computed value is 1.3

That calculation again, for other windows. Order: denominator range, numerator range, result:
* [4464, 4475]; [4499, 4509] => 1.07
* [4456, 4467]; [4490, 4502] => 1.22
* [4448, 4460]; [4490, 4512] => 1.30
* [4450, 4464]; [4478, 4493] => 1.32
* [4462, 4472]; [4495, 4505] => 1.08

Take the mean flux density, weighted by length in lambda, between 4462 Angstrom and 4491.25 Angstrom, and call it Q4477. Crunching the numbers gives 6.1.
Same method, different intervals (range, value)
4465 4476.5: 6.35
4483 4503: 6.06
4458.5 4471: 5.53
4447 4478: 5.55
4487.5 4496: 5.6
